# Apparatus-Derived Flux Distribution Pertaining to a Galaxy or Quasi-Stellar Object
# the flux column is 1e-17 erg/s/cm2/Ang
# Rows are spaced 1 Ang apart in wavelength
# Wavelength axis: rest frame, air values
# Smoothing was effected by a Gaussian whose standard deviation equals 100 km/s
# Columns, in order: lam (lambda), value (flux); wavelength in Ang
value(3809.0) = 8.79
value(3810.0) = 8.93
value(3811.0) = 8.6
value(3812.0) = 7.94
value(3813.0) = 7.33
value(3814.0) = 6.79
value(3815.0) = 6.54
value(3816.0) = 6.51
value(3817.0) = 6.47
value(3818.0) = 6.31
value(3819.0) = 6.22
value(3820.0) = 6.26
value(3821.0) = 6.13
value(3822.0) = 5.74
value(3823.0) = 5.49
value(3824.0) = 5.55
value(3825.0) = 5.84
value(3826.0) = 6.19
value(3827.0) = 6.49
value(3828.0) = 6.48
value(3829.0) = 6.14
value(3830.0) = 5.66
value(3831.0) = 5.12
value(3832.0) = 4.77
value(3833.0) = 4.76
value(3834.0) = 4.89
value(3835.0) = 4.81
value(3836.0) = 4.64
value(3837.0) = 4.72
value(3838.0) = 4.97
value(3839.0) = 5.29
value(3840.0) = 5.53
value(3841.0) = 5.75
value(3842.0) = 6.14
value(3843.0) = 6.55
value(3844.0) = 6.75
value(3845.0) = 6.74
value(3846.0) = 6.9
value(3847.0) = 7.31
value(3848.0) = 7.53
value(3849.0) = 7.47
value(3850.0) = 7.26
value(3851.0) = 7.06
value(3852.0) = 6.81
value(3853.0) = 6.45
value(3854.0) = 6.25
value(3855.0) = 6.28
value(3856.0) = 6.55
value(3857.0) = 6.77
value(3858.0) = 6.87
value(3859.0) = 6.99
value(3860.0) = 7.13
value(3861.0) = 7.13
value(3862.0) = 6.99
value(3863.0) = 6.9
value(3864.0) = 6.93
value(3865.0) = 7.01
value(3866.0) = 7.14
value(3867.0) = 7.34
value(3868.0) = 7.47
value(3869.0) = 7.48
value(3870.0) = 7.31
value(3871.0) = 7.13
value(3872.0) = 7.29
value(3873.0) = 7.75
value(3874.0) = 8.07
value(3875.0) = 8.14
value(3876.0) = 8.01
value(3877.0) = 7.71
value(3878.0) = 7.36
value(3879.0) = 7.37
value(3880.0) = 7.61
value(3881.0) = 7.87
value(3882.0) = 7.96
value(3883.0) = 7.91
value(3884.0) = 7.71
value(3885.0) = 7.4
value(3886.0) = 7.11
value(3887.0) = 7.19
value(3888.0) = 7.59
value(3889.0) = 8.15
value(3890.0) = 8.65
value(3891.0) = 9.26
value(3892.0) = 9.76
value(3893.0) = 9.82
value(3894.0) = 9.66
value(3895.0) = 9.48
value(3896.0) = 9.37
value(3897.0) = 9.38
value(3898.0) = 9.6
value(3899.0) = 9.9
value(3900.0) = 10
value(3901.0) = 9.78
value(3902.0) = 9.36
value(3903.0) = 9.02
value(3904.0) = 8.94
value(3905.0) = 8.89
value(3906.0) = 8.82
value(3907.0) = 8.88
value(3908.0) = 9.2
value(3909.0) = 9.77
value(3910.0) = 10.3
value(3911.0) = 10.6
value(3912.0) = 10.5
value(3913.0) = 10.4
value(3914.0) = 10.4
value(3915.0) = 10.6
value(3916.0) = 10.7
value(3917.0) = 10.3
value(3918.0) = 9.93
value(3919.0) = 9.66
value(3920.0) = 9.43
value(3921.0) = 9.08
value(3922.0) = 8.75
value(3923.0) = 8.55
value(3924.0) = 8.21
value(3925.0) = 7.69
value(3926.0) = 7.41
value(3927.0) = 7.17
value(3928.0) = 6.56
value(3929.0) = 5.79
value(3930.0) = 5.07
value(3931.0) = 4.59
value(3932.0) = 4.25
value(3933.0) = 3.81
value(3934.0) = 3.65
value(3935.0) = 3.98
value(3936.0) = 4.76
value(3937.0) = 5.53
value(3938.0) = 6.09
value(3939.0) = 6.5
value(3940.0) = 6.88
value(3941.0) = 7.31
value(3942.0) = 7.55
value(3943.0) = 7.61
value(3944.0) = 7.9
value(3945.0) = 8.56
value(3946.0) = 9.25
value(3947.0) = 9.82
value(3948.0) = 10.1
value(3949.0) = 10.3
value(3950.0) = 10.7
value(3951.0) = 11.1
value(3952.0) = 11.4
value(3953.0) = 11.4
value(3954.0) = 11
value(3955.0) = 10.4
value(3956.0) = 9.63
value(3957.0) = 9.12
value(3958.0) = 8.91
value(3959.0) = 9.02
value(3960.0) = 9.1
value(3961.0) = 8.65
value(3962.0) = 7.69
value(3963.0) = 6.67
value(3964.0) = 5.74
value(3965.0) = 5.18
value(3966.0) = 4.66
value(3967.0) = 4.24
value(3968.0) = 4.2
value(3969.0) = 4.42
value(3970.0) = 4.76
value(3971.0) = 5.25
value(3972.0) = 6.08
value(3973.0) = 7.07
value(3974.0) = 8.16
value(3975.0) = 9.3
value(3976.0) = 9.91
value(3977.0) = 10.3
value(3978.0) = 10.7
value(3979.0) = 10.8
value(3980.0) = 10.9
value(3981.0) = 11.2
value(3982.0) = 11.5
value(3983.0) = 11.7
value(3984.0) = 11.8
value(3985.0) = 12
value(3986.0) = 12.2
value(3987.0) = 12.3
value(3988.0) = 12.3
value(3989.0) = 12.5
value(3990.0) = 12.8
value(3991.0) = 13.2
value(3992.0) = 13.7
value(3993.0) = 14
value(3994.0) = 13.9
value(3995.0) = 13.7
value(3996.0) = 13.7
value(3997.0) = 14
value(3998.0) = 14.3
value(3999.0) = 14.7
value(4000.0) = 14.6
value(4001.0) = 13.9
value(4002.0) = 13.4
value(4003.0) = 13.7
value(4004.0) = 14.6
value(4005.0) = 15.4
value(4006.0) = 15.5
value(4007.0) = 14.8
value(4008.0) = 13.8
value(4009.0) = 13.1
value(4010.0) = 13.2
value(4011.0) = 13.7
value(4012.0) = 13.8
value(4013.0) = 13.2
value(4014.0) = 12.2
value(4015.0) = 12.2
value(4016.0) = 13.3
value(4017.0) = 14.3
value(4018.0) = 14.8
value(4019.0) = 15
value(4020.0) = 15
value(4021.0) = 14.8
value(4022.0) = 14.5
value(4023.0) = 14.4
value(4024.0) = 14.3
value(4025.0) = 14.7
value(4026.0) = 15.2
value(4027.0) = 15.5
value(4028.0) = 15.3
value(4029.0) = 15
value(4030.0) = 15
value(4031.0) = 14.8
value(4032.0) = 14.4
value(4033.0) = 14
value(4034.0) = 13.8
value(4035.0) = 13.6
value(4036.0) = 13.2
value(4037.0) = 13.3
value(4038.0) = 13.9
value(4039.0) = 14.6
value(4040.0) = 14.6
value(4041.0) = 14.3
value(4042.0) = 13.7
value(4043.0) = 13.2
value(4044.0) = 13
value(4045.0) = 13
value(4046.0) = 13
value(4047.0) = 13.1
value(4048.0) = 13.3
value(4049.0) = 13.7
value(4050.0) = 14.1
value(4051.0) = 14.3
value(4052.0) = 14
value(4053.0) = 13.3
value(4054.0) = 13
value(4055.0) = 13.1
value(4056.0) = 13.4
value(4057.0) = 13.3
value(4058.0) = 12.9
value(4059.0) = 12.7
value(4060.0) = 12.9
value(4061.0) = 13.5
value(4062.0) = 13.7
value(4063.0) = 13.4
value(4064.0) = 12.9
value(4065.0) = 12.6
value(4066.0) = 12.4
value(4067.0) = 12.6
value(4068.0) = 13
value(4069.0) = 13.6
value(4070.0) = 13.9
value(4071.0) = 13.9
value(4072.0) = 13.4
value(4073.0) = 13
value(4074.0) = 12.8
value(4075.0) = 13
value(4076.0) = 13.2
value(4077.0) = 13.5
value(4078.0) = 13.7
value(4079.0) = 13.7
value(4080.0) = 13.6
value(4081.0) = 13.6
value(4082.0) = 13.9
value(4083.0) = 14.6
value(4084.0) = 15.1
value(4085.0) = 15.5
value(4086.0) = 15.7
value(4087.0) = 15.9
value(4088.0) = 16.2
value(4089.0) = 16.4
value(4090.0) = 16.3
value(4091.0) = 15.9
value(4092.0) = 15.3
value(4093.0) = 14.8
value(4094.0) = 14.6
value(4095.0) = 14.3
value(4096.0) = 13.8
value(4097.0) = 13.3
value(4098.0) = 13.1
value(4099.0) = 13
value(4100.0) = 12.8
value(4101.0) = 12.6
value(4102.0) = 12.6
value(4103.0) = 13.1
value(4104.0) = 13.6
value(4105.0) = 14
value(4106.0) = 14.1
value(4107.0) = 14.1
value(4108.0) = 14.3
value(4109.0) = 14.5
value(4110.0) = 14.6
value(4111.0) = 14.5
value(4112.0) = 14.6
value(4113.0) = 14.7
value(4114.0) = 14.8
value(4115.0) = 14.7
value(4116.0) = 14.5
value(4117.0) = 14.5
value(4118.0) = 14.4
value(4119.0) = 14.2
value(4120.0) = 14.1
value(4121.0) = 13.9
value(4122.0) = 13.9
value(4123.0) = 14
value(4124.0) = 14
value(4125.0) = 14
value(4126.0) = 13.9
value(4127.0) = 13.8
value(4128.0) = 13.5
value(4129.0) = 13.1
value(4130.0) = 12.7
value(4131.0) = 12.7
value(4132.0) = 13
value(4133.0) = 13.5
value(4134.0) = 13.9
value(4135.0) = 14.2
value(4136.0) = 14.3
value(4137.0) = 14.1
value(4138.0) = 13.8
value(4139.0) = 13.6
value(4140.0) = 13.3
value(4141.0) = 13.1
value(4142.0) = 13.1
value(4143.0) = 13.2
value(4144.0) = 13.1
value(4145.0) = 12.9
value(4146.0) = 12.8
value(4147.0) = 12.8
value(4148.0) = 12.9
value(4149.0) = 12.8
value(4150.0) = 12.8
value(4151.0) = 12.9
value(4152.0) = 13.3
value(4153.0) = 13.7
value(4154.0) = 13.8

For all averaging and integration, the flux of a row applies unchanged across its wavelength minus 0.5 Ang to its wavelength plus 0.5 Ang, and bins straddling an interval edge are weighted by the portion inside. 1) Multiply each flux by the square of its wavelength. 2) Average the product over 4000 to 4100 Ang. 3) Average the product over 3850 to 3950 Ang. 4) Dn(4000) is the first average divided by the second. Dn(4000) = 1.9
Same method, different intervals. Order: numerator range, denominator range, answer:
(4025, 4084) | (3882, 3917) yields 1.60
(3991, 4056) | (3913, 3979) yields 1.85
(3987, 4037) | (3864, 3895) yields 1.90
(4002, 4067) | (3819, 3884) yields 2.29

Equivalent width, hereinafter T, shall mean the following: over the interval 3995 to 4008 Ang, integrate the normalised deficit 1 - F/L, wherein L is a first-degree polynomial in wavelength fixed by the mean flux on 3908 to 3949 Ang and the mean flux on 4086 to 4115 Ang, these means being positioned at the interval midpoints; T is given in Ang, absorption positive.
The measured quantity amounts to -4.5 Ang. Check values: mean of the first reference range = 7.92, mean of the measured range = 14.3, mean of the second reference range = 14.4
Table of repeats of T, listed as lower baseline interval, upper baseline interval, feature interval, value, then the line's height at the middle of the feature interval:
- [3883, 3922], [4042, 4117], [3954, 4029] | 0.5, 11.6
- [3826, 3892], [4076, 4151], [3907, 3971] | 7.5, 9.09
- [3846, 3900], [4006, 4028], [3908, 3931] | 2.1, 9.8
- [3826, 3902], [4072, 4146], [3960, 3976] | 5.9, 10.1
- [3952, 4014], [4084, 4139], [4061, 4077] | -0.1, 13.1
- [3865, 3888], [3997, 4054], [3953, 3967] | 3.8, 11.2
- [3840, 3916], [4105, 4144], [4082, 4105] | -2.3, 13.2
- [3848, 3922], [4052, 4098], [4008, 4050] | -4.8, 12.5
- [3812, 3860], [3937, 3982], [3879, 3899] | -3.9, 7.11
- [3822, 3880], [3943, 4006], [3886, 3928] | -4.7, 8.3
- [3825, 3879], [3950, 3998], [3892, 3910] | -3.5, 7.91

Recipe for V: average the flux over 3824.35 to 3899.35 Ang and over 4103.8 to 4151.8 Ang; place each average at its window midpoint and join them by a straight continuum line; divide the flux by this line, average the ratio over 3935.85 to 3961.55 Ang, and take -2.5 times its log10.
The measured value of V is 0.054 mag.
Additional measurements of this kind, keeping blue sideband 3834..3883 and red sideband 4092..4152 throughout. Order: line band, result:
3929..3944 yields 0.498 mag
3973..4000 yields -0.184 mag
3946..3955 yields -0.151 mag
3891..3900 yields -0.226 mag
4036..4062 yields -0.145 mag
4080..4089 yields -0.182 mag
